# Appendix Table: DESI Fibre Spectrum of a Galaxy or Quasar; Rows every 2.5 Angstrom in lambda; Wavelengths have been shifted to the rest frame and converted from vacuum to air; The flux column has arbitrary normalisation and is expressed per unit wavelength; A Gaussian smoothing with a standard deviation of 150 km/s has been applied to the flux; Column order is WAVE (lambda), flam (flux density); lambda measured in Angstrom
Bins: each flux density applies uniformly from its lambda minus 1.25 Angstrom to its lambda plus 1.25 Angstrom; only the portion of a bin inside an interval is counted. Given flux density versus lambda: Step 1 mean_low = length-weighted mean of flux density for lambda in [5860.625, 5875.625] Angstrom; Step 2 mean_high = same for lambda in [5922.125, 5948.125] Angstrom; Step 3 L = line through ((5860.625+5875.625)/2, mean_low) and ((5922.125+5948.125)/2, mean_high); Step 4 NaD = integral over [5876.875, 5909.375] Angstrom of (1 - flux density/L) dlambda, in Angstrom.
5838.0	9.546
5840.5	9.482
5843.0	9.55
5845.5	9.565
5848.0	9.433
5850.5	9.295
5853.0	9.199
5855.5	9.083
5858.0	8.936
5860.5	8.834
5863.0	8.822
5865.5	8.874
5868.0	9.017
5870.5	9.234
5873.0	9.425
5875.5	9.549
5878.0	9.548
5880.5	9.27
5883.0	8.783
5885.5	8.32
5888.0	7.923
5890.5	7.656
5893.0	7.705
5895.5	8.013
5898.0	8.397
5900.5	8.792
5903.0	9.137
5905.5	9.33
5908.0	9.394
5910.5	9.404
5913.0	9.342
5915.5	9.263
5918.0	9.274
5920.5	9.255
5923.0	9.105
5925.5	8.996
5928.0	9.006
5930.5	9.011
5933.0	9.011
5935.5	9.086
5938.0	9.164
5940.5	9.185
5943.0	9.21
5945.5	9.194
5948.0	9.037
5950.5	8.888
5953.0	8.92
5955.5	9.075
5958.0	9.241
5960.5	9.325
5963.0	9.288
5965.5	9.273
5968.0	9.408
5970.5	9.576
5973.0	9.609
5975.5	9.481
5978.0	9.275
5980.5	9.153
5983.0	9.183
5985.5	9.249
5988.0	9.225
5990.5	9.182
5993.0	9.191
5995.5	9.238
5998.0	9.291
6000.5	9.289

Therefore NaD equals 1.7 Angstrom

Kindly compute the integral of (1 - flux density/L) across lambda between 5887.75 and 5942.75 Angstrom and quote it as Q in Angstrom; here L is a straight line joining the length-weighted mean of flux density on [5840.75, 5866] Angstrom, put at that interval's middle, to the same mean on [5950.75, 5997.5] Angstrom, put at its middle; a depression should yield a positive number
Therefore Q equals 1.9 Angstrom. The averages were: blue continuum 9.18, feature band 8.91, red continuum 9.26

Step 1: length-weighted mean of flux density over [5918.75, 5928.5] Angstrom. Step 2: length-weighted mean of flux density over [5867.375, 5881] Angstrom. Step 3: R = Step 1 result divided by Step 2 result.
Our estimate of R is 1.0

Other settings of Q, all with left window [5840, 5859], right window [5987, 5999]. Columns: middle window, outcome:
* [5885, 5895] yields 1.5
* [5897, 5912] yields 0.3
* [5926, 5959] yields 0.6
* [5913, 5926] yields 0.1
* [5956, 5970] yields -0.1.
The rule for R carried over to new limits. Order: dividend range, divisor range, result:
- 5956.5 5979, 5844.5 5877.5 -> 1.02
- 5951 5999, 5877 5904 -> 1.09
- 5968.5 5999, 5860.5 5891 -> 1.05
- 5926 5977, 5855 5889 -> 1.02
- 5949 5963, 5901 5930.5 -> 0.99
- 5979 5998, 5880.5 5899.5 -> 1.12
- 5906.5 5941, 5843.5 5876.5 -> 1.00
